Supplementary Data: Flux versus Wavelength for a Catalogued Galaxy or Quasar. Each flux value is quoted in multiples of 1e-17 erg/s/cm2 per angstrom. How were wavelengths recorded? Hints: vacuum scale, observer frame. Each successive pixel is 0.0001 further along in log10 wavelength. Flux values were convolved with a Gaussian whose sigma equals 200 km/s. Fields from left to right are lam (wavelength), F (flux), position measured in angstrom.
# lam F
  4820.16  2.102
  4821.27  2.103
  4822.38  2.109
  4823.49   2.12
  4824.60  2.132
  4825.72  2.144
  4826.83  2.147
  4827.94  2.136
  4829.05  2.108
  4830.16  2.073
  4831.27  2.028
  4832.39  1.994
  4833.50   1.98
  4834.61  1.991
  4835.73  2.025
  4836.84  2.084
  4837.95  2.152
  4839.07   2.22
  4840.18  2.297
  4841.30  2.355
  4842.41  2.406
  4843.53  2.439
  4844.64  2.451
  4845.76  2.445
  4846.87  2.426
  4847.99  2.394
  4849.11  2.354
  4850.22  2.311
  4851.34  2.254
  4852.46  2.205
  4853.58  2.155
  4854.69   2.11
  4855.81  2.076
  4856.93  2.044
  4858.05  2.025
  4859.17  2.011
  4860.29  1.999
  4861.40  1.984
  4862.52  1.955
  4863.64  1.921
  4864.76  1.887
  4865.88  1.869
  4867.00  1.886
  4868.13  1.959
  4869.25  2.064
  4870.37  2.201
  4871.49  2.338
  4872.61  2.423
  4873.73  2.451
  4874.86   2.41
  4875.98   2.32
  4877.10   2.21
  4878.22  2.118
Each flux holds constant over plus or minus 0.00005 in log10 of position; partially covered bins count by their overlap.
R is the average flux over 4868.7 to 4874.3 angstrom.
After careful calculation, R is 2.3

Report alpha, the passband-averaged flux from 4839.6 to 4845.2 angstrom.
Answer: 2.39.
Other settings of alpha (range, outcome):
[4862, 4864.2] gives 1.94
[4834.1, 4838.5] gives 2.06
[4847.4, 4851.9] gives 2.33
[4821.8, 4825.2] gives 2.12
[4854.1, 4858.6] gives 2.07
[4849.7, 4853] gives 2.25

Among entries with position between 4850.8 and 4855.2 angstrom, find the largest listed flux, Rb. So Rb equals 2.254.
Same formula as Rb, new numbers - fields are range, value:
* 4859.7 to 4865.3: 1.999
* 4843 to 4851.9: 2.451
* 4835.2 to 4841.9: 2.355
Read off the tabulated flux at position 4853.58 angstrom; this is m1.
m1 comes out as 2.155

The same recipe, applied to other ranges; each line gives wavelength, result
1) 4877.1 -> 2.21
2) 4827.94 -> 2.136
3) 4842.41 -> 2.406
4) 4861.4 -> 1.984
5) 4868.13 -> 1.959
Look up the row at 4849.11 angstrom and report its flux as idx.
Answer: 2.354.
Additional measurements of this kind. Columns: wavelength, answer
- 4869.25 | 2.064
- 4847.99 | 2.394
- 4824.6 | 2.132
